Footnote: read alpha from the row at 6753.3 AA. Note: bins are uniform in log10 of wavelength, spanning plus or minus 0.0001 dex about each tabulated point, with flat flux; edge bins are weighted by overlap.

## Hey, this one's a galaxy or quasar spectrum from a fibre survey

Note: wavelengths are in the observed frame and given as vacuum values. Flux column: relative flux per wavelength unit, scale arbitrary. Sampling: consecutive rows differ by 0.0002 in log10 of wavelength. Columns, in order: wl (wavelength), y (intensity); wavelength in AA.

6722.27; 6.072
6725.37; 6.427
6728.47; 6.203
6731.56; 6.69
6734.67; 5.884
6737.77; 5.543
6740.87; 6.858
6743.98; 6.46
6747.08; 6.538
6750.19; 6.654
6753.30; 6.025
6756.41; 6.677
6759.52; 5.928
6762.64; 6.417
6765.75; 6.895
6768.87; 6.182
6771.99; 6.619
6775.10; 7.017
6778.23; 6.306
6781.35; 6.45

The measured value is 6.025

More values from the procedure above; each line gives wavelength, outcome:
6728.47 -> 6.203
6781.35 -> 6.45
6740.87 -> 6.858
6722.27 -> 6.072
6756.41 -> 6.677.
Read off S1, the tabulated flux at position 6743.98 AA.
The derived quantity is 6.46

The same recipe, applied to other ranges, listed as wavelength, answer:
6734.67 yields 5.884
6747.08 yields 6.538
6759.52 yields 5.928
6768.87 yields 6.182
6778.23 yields 6.306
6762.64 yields 6.417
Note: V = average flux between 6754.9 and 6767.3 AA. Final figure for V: 6.48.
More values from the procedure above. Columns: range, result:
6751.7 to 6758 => 6.35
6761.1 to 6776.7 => 6.63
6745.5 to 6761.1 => 6.36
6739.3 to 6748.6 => 6.62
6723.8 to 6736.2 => 6.3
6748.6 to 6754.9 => 6.34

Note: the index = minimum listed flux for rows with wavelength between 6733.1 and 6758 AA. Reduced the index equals 5.543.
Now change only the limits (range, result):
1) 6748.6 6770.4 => 5.928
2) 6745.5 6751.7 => 6.538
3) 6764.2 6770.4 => 6.182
